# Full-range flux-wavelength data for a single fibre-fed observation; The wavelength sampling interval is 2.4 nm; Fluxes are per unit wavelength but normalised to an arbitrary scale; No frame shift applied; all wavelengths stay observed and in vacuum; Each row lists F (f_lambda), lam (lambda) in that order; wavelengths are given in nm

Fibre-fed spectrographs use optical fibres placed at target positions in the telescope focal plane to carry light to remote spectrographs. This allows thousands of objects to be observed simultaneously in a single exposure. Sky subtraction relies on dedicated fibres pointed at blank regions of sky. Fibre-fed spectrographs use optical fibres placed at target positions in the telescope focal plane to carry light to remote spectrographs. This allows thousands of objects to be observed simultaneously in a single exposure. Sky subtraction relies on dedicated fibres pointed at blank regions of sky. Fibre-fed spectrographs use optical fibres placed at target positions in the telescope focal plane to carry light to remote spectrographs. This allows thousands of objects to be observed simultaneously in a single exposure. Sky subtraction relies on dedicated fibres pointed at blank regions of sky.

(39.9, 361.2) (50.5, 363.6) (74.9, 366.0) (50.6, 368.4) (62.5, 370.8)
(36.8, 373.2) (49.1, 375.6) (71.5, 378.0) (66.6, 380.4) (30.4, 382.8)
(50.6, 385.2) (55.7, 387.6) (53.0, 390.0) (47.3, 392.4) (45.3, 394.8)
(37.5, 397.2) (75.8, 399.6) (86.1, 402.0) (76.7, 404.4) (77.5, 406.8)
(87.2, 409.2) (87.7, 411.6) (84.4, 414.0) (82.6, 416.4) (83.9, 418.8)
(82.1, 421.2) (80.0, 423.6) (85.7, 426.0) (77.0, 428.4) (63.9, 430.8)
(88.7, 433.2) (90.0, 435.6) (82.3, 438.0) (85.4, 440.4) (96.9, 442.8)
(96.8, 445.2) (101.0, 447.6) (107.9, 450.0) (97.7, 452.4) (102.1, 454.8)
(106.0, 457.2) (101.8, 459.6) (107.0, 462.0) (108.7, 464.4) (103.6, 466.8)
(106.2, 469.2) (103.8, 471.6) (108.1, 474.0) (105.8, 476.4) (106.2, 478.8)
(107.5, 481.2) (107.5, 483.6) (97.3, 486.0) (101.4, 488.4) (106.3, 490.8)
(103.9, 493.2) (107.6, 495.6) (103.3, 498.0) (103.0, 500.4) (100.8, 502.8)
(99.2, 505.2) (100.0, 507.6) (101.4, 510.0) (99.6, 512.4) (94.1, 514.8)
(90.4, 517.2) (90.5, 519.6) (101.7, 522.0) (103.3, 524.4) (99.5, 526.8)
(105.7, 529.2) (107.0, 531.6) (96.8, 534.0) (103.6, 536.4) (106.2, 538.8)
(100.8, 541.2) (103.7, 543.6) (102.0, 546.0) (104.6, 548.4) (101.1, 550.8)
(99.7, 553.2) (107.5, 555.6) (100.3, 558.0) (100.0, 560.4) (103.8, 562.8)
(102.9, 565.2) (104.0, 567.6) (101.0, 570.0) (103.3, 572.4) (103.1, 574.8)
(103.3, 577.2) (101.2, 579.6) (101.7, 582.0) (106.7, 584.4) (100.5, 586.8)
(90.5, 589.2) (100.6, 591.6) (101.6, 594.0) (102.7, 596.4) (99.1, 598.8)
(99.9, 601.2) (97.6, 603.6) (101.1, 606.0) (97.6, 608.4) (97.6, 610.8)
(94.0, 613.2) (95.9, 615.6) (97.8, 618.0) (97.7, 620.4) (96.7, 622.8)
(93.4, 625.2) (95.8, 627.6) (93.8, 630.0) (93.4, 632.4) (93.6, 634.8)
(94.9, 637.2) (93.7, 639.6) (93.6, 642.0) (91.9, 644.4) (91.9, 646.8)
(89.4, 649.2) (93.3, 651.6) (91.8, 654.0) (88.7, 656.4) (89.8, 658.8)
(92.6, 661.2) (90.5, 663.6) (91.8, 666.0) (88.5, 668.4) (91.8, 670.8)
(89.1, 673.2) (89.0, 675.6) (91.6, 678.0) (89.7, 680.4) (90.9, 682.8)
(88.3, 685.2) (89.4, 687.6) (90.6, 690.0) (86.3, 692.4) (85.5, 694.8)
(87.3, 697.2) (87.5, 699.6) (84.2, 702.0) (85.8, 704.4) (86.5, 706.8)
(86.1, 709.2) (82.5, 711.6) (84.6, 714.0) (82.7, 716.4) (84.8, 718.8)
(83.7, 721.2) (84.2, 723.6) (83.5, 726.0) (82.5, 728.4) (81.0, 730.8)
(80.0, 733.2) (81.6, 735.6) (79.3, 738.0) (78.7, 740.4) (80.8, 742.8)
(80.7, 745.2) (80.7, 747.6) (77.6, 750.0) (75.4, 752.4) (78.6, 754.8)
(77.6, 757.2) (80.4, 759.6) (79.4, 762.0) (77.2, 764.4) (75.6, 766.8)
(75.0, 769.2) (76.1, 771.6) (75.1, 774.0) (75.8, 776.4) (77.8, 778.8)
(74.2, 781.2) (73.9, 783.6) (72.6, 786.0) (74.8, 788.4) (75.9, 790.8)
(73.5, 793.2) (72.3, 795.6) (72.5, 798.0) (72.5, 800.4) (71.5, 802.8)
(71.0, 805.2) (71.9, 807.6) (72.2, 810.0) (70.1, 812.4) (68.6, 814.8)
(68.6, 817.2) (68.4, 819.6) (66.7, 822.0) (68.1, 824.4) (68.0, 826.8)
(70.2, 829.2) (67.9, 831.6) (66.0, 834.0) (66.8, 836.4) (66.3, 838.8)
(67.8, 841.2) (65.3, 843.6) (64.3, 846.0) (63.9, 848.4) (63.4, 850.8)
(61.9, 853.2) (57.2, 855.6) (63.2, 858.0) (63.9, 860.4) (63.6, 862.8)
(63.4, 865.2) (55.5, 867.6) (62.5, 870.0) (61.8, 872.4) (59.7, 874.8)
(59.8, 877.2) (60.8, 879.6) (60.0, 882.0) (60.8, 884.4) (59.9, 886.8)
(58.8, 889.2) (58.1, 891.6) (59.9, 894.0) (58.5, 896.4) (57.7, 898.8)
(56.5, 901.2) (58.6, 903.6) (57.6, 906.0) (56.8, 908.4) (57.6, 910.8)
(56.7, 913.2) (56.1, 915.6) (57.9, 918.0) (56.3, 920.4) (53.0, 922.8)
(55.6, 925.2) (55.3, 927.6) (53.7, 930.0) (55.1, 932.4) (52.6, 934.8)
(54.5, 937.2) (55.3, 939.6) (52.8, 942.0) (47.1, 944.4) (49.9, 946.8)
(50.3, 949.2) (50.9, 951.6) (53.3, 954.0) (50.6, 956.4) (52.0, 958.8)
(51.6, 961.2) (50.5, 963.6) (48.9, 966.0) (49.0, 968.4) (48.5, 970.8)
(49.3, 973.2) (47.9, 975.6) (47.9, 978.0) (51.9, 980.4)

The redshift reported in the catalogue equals 0.00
